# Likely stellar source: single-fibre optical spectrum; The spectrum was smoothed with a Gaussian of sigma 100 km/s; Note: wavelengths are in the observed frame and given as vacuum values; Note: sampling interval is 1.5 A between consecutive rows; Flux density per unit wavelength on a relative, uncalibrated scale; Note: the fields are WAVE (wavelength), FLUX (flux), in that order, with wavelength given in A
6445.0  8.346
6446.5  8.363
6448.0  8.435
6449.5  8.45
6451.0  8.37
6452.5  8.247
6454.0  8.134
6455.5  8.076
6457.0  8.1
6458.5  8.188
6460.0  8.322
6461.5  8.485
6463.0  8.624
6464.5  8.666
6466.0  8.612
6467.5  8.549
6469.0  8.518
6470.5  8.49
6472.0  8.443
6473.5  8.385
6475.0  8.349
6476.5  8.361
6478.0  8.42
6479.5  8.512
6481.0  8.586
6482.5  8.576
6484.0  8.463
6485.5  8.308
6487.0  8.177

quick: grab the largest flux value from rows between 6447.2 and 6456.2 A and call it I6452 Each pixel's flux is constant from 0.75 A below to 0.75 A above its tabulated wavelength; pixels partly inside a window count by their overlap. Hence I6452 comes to 8.45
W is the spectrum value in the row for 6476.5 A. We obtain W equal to 8.361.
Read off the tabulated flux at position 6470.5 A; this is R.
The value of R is 8.49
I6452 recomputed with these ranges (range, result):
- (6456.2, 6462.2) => 8.485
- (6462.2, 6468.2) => 8.666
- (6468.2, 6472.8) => 8.518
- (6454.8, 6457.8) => 8.1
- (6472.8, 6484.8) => 8.586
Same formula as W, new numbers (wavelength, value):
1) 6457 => 8.1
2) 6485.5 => 8.308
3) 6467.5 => 8.549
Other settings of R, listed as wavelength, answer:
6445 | 8.346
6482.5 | 8.576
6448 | 8.435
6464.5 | 8.666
